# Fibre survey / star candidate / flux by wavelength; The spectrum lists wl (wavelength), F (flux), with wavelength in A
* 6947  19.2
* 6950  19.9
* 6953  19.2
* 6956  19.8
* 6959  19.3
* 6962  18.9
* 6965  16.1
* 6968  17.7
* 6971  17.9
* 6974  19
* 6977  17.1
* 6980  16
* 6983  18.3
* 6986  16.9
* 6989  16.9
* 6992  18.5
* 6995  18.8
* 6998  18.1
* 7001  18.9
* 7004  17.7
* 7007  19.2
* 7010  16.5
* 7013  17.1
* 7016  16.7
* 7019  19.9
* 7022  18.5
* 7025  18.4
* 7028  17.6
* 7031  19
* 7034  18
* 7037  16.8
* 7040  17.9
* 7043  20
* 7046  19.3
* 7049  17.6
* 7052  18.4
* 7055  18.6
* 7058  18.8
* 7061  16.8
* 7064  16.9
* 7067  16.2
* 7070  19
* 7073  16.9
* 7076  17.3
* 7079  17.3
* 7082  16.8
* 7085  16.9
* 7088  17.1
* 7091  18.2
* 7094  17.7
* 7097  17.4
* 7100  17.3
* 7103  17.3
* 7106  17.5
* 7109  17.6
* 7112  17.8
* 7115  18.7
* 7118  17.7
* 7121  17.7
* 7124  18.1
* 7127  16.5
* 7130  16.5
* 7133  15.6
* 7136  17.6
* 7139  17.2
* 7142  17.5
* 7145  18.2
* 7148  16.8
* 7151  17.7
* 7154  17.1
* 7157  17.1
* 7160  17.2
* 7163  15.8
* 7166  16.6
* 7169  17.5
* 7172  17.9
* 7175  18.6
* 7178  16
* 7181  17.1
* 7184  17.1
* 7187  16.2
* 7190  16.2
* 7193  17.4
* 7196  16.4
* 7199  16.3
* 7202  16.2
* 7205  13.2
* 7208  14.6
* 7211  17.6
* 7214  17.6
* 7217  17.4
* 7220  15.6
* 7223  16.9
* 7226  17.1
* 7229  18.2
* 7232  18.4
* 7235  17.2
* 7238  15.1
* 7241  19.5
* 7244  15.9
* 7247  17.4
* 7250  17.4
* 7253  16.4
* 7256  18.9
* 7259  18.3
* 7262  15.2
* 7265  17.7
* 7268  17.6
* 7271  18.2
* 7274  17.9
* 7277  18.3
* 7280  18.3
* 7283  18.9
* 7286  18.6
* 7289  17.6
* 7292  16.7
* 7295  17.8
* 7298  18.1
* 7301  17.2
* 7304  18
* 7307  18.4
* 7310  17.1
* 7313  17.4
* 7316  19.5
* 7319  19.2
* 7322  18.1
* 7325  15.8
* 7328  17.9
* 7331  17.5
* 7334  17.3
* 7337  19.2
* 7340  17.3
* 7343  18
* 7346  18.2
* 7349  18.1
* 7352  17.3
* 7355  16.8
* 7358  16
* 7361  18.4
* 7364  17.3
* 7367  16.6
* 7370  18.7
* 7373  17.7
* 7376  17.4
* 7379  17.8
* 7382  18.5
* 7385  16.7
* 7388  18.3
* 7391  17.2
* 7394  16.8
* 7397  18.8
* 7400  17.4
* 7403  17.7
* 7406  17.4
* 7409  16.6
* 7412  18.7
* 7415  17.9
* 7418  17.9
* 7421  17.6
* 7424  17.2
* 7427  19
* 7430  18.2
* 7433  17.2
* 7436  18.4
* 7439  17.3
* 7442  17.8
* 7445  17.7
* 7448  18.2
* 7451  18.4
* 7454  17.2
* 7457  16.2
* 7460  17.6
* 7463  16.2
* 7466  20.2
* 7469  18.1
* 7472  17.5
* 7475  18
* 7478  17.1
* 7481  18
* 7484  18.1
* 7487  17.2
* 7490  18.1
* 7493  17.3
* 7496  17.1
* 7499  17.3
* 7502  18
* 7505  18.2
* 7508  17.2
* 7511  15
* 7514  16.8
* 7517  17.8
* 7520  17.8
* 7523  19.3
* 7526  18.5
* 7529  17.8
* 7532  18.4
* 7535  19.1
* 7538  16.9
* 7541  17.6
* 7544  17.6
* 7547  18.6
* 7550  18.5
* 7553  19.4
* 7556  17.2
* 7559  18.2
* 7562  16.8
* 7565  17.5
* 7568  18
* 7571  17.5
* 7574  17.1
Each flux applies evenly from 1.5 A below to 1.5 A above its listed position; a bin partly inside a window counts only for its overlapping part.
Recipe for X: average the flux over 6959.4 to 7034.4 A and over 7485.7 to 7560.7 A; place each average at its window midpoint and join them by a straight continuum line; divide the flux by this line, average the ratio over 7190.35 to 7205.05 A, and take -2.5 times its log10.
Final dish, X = 0.11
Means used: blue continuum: 17.9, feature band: 16.2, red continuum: 17.8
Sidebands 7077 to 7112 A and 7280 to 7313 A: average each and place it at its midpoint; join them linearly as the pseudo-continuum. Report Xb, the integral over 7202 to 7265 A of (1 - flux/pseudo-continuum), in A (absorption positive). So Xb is 2.9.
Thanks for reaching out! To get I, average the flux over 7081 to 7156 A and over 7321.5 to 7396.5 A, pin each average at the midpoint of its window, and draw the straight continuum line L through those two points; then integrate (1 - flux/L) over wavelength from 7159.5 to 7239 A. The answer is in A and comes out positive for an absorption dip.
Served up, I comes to 3.3 A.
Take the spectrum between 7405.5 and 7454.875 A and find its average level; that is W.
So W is 17.8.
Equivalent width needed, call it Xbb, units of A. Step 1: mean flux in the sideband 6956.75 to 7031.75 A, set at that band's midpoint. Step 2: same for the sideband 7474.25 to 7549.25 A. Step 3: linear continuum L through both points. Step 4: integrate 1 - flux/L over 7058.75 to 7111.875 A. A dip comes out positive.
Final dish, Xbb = 1.7 A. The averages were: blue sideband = 18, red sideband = 17.7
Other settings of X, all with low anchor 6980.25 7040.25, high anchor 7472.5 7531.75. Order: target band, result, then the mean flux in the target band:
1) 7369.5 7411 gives 0.00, 17.6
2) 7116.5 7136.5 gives 0.05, 17.1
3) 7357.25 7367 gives 0.03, 17.2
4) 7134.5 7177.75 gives 0.03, 17.3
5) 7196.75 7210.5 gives 0.16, 15.3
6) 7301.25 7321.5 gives -0.03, 18.2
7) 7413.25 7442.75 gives -0.01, 17.9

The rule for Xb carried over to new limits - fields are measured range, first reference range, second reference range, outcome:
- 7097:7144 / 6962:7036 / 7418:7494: 1.2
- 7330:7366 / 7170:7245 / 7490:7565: -0.8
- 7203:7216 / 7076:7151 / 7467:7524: 1.2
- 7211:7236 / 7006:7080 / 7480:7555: 0.8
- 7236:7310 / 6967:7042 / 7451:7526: 0.4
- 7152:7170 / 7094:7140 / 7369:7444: 0.6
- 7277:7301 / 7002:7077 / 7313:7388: -0.3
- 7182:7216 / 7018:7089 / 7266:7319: 3.2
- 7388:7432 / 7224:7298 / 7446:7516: -0.5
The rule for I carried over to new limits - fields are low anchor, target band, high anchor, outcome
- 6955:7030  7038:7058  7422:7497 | -0.7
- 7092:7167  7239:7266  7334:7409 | 0.2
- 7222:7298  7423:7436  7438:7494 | -0.2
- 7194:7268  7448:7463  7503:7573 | 0.2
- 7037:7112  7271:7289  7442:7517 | -0.7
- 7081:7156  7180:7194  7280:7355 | 0.6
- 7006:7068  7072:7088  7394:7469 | 0.8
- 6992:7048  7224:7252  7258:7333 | 0.9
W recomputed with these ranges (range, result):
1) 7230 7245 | 17.3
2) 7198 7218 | 16.1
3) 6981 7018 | 17.8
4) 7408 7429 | 17.9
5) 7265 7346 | 17.9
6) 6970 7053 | 18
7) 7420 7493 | 17.8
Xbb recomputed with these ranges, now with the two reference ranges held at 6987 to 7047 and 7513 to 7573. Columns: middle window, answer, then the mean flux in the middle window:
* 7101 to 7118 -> 0.4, 17.8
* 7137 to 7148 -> 0.4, 17.5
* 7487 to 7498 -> 0.3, 17.5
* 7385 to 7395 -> 0.4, 17.4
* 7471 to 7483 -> 0.2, 17.7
